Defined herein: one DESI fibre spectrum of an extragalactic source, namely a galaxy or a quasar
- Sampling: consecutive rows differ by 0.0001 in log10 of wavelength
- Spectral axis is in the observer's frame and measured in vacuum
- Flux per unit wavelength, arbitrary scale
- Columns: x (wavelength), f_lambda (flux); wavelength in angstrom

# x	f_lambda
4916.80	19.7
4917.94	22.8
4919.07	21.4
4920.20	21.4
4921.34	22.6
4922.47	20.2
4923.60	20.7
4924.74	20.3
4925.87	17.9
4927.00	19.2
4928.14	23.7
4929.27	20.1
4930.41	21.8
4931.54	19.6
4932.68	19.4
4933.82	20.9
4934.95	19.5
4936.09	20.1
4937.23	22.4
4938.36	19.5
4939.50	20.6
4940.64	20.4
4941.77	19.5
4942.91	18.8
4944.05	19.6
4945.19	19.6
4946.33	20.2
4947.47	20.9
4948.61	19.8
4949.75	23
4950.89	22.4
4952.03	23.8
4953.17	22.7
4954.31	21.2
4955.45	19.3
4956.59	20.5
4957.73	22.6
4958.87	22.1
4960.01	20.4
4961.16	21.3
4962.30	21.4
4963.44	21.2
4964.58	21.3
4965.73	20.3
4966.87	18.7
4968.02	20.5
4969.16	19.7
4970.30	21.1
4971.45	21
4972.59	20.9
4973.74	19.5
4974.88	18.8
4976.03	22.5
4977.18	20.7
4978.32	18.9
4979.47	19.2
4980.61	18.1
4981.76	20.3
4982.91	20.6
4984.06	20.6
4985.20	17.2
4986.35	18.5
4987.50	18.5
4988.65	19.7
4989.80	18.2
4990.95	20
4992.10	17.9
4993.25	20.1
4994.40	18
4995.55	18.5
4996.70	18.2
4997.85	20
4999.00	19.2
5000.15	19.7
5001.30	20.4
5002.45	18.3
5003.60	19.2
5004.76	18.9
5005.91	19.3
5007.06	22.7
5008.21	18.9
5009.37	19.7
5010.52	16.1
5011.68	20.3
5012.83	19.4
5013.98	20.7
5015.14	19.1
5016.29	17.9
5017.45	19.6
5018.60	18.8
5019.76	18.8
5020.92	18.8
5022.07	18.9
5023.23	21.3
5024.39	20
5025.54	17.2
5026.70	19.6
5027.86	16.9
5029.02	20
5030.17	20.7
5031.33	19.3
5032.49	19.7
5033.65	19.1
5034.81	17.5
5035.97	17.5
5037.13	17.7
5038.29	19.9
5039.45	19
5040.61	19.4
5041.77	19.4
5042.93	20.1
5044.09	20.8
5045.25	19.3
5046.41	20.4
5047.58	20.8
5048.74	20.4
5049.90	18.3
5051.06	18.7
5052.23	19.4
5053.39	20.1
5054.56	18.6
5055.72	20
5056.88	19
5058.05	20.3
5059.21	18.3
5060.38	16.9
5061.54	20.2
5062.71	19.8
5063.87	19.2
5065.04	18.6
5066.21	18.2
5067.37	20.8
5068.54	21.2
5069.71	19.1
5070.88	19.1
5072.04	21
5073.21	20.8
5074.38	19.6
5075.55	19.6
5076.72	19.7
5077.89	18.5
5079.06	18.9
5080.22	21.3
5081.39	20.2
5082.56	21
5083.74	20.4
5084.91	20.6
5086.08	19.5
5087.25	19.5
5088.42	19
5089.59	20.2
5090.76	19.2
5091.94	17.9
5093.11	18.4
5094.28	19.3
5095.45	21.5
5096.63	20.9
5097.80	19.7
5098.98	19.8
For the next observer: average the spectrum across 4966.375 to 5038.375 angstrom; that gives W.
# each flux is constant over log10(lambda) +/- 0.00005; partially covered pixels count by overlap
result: 19.3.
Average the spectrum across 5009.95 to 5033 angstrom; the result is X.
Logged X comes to 19.2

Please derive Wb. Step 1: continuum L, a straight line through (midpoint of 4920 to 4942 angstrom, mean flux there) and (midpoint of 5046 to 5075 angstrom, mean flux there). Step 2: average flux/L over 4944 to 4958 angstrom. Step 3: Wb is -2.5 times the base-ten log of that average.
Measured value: -0.046 mag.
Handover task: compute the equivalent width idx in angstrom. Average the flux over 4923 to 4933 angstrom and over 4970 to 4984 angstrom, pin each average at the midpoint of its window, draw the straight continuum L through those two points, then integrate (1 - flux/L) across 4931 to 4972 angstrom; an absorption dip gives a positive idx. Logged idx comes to -0.97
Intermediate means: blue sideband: 20.3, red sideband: 20.1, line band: 20.7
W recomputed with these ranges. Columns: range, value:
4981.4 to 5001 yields 19.1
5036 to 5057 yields 19.5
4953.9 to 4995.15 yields 20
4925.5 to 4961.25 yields 20.7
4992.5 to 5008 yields 19.4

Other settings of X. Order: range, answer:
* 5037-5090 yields 19.6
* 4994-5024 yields 19.3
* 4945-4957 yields 21.3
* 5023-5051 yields 19.3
